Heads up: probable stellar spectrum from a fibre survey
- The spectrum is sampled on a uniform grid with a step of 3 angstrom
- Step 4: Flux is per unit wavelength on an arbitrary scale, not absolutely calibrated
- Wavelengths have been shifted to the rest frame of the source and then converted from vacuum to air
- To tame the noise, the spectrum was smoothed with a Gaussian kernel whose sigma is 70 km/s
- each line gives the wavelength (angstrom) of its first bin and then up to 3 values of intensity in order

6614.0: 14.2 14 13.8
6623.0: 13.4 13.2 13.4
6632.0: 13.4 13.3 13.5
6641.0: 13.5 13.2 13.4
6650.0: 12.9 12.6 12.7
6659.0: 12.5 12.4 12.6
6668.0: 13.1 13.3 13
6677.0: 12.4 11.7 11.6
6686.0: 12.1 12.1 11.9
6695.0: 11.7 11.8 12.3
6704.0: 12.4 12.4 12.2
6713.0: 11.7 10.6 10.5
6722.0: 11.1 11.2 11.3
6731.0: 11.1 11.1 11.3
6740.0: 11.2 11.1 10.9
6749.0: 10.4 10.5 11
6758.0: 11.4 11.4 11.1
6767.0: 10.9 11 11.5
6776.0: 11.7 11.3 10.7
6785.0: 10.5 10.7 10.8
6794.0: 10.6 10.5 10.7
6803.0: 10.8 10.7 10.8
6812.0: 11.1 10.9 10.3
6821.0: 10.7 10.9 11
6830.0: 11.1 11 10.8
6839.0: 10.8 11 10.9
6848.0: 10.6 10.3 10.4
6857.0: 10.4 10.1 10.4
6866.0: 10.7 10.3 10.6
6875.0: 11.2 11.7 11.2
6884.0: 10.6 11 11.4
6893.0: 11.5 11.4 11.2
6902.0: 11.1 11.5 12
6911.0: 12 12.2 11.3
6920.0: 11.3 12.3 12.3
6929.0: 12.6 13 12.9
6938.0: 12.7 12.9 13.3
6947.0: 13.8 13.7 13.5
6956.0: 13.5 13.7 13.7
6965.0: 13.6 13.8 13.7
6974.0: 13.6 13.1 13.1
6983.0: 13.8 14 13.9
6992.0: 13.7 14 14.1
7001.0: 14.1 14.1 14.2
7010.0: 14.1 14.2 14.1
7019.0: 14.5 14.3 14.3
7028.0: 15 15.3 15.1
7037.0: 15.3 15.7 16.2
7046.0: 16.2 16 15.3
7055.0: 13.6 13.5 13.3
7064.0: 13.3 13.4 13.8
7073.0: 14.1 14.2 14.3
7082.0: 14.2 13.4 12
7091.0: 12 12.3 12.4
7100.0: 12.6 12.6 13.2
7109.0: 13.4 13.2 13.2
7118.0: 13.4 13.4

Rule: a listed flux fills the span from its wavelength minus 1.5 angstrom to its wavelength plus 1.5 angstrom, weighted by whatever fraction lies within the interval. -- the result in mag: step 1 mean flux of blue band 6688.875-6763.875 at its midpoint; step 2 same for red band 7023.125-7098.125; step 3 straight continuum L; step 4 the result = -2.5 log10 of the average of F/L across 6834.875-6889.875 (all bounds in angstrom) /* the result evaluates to 0.17 mag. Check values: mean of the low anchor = 11.4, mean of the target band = 10.7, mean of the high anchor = 14.2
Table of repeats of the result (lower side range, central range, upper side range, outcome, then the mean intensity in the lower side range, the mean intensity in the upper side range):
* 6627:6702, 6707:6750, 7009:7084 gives 0.16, 12.7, 14.5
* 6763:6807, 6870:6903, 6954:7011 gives 0.11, 10.9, 13.8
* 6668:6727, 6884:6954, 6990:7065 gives 0.13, 11.9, 14.5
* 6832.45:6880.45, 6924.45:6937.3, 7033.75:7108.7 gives -0.08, 10.7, 13.9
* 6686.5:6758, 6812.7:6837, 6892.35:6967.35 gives 0.11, 11.4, 12.5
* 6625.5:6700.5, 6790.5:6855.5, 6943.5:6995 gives 0.22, 12.7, 13.6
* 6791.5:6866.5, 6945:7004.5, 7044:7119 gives -0.11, 10.7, 13.6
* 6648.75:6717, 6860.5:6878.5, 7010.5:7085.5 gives 0.24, 12.3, 14.5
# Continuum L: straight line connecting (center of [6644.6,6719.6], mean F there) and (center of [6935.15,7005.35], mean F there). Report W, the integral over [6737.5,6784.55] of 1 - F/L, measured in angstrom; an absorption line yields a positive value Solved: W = 5.8 angstrom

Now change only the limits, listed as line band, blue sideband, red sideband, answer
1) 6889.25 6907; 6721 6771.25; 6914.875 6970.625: 1.7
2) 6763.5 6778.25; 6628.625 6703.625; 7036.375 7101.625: 2.0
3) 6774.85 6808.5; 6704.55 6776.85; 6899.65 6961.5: 2.2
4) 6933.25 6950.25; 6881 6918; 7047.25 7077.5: -1.5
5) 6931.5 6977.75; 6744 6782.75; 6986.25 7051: 1.2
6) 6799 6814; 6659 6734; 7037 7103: 2.0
